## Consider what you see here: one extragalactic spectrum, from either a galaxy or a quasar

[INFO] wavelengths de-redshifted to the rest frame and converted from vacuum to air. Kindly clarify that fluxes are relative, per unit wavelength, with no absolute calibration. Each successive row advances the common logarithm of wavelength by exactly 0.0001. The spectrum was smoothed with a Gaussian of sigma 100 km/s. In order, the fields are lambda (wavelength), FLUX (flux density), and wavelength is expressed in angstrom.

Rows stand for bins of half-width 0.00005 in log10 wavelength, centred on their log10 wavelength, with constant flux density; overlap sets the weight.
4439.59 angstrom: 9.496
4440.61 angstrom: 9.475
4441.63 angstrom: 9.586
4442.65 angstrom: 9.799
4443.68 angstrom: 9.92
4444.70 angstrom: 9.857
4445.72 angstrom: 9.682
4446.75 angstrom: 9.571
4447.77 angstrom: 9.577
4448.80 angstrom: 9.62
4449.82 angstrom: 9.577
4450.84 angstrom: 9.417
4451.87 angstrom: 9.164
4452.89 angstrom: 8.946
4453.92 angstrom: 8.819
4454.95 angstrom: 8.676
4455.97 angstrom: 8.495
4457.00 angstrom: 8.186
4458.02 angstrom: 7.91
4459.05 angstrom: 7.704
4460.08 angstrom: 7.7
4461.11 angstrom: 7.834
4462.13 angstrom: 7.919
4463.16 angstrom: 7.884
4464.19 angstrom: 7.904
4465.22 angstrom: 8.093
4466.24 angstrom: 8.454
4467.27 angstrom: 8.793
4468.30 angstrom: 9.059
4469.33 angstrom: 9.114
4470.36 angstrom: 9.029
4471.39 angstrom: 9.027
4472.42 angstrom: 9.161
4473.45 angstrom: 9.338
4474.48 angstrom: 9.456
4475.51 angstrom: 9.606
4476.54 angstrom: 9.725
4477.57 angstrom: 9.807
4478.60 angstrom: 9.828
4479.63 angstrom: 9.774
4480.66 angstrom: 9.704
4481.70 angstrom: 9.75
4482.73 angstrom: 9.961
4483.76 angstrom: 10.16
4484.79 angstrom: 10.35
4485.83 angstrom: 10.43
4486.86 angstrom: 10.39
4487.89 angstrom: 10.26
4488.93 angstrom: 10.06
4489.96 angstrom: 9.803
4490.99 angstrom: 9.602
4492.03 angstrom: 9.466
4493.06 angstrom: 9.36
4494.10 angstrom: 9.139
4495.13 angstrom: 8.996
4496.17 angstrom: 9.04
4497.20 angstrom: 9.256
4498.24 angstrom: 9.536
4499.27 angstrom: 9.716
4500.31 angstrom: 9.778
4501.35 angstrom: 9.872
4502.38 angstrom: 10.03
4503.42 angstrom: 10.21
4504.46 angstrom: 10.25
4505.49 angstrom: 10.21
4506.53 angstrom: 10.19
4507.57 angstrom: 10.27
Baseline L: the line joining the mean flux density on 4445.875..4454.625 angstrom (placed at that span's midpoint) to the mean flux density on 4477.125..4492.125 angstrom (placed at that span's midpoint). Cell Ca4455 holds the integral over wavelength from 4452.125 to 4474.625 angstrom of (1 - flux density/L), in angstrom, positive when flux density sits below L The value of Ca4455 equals 2.5 angstrom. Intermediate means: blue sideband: 9.33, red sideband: 9.97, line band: 8.51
